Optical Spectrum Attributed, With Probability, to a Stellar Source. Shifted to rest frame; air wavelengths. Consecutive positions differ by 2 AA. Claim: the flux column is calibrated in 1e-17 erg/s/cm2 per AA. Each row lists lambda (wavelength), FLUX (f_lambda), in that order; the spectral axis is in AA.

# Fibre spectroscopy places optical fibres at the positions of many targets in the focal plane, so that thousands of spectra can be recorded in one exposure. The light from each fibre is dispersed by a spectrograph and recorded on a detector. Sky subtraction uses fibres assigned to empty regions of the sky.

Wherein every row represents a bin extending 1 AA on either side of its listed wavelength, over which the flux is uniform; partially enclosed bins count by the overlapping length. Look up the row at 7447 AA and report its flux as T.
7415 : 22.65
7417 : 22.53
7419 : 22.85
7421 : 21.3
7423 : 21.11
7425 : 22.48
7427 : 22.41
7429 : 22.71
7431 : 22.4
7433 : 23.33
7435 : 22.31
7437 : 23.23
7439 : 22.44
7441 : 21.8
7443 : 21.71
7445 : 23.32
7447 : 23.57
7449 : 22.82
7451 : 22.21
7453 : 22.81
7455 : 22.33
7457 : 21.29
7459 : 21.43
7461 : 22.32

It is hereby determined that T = 23.57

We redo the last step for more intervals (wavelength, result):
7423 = 21.11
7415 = 22.65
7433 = 23.33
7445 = 23.32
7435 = 22.31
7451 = 22.21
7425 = 22.48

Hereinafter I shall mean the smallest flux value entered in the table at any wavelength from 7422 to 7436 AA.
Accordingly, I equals 21.11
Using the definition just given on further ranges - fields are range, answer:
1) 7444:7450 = 22.82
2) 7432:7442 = 21.8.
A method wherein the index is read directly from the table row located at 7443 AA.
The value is 21.71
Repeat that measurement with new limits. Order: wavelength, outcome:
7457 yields 21.29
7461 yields 22.32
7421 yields 21.3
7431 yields 22.4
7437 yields 23.23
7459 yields 21.43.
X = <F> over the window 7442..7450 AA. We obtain 22.9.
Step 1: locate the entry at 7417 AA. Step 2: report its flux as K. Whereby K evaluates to 22.53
